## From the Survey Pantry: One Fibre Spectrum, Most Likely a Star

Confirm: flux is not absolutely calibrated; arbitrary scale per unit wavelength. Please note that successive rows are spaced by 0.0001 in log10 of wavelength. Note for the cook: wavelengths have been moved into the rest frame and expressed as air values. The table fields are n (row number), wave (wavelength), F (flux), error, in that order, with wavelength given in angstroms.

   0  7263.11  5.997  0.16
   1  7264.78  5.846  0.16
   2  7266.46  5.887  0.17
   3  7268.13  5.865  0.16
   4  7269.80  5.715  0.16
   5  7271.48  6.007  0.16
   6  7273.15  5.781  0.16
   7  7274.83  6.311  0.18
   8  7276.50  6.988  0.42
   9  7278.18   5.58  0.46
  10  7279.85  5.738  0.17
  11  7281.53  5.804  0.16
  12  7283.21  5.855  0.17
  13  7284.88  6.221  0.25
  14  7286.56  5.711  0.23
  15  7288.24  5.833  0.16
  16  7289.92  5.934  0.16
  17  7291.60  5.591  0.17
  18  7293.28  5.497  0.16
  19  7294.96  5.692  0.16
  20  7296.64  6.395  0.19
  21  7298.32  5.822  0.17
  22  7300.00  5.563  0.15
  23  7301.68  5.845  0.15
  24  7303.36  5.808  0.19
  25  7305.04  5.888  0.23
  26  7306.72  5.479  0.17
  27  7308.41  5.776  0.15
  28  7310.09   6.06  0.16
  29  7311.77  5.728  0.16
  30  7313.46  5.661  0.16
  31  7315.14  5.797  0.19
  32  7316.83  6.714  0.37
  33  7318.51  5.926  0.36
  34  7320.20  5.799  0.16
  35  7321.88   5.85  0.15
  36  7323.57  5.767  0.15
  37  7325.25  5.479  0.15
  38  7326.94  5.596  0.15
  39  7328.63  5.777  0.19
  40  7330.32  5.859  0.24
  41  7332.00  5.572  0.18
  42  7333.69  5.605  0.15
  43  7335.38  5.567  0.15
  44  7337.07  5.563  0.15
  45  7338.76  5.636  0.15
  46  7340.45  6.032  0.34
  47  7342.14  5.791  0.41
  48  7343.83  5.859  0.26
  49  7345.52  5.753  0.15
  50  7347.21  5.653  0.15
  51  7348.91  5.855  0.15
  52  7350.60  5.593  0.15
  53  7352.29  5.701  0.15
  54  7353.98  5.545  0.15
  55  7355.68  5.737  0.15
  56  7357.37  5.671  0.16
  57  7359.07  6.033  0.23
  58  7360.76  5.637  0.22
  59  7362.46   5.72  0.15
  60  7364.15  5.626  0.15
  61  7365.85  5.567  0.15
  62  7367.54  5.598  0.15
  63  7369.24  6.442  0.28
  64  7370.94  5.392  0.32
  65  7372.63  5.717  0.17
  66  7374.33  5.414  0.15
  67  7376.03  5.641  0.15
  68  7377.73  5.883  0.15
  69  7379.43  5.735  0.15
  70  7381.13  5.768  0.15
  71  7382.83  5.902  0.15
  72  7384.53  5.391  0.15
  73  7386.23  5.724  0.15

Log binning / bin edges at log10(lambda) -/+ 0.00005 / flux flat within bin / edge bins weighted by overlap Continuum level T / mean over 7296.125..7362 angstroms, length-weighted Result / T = 5.78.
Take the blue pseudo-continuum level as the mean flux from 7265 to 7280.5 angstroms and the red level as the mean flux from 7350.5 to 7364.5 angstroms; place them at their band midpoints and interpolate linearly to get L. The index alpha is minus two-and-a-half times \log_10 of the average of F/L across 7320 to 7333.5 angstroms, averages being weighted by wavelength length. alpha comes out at 0.02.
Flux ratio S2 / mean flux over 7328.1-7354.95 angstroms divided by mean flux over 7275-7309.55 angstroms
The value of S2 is 0.97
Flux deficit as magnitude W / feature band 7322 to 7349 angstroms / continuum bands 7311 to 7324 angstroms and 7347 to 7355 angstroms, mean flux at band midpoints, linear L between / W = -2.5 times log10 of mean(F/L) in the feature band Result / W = 0.01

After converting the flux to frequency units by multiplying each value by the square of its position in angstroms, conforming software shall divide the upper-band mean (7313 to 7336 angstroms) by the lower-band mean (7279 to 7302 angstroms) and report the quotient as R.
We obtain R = 1.00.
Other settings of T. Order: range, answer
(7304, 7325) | 5.86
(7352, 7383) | 5.72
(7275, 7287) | 6.01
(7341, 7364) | 5.74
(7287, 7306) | 5.8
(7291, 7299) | 5.8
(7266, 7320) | 5.89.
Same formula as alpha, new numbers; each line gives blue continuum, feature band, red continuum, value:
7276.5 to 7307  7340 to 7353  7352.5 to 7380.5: -0.01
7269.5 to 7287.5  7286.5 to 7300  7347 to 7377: 0.02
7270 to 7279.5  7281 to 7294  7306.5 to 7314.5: 0.03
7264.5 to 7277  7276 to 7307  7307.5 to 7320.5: 0.02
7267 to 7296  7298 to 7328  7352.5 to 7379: 0.00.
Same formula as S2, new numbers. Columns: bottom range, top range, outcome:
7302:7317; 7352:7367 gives 0.97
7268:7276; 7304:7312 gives 0.97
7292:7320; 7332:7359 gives 0.98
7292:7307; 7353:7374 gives 0.99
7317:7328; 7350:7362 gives 0.98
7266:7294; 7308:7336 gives 0.98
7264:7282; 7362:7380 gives 0.96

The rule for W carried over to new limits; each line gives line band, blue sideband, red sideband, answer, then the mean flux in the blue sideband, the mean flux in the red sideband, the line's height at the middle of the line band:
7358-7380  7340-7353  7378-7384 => 0.011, 5.77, 5.79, 5.78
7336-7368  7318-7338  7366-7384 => 0.000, 5.69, 5.74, 5.71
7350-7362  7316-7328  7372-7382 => 0.011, 5.87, 5.69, 5.76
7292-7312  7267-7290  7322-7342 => 0.008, 5.95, 5.69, 5.84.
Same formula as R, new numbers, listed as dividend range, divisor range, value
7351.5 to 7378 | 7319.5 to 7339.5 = 1.02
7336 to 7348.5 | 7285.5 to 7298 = 1.00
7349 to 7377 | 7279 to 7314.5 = 1.00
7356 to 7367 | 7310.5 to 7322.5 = 0.97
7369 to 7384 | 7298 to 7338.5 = 1.01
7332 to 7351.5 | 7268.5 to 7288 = 0.97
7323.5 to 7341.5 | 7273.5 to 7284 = 0.96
